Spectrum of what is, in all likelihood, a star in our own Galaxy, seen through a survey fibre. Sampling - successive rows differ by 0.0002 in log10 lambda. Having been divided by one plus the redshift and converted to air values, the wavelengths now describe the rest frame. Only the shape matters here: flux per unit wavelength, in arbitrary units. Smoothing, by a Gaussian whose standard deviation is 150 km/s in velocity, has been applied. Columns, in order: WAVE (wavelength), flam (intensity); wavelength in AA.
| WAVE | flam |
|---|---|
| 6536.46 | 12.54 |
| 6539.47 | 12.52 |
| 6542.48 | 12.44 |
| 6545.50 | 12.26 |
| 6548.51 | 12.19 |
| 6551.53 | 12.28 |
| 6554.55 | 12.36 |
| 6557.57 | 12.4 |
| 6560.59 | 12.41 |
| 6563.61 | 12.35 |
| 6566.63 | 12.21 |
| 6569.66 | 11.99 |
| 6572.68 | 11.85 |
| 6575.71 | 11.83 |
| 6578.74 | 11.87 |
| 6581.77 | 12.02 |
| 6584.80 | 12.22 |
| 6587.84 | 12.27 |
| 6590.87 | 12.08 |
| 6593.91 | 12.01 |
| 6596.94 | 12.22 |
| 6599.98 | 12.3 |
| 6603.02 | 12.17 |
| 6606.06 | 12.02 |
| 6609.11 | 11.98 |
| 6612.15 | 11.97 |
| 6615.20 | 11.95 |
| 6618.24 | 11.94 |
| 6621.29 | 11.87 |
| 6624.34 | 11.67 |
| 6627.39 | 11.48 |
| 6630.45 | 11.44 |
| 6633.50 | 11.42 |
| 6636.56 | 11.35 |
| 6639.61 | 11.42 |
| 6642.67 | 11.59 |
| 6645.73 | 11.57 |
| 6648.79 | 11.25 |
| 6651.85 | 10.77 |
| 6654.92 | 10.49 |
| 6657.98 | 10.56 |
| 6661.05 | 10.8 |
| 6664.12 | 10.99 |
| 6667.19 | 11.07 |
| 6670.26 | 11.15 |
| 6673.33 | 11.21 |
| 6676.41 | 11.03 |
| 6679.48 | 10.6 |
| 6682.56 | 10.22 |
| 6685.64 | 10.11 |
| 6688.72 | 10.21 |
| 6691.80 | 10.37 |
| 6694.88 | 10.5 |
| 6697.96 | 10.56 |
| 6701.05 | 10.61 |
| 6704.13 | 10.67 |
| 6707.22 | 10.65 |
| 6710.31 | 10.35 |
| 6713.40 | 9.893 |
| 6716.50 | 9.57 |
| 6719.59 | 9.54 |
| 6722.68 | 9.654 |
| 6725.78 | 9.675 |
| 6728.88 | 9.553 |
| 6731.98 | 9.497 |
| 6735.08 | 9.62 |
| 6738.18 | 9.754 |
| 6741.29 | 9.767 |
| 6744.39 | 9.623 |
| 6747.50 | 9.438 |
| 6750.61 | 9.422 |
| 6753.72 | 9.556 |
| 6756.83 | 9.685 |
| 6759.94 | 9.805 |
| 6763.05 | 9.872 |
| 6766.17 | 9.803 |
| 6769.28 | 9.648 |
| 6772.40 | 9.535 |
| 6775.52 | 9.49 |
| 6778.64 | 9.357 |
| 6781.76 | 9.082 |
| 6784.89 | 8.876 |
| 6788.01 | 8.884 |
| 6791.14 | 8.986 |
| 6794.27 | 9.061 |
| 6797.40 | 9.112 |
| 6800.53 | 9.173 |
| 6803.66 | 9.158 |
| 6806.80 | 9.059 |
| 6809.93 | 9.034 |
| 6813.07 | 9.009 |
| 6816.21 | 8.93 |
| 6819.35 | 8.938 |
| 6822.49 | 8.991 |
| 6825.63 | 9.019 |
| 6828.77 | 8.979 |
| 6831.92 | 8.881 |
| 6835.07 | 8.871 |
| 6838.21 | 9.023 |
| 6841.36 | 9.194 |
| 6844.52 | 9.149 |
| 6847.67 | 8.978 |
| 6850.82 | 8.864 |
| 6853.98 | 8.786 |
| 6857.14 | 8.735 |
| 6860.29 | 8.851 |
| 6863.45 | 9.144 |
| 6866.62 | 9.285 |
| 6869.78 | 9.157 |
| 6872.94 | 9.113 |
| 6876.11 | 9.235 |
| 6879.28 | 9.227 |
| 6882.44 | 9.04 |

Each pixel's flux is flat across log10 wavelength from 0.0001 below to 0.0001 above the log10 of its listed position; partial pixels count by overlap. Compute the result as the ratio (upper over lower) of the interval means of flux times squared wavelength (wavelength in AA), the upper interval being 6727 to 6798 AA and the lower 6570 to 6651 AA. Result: 0.84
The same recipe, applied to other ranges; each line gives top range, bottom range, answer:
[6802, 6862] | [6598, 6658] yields 0.82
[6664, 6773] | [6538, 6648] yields 0.87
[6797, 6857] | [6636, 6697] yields 0.87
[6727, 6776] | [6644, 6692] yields 0.92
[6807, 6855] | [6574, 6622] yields 0.80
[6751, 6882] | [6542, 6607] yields 0.81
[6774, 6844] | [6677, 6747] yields 0.93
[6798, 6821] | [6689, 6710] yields 0.89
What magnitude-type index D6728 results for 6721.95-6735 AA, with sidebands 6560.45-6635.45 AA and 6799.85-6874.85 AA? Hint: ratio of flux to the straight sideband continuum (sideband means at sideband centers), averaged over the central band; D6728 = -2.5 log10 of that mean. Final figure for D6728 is 0.08 mag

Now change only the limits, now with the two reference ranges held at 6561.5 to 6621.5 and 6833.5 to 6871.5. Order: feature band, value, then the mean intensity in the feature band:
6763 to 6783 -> 0.046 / 9.52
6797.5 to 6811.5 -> 0.054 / 9.11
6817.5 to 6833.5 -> 0.043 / 8.96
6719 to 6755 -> 0.083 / 9.59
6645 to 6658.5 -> 0.043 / 10.9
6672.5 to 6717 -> 0.042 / 10.4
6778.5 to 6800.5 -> 0.081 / 9.04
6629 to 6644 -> 0.009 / 11.4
